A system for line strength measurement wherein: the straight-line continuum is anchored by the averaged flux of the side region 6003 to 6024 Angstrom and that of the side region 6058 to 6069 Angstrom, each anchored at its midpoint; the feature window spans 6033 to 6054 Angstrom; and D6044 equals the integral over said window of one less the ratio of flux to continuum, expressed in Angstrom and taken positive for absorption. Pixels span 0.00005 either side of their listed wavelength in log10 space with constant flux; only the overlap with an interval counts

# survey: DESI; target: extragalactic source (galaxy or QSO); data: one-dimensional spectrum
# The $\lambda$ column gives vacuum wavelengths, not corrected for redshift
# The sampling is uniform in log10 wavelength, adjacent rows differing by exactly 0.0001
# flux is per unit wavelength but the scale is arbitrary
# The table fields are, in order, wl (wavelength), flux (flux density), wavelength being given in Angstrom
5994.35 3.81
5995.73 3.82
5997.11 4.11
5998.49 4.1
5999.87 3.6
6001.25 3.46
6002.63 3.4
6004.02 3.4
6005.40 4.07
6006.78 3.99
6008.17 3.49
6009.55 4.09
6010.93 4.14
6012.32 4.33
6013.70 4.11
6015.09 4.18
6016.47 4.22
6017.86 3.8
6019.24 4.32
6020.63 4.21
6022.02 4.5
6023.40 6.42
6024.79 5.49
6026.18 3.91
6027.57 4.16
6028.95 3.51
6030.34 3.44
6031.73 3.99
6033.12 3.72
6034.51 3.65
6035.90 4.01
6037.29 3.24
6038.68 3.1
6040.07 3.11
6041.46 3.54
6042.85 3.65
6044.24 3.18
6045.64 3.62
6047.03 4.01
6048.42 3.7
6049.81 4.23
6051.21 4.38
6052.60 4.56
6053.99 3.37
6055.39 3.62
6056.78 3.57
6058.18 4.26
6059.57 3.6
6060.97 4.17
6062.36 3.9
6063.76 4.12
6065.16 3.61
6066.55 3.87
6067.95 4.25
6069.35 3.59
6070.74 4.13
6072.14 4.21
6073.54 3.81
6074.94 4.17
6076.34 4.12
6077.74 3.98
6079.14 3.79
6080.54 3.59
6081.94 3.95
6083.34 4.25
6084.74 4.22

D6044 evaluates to 1.8 Angstrom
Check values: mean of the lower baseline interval 4.2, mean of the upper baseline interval 3.95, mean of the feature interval 3.7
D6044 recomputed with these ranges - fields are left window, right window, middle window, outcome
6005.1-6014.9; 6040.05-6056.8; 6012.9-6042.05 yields -0.8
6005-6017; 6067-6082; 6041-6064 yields 0.8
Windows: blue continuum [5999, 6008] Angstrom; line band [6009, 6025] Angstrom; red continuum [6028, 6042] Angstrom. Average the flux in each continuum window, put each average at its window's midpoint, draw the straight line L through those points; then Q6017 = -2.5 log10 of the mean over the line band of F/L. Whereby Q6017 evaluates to -0.23 mag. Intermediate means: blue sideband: 3.65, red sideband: 3.54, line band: 4.46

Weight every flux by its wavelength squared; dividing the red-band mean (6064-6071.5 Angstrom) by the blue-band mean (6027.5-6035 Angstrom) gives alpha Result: 1.06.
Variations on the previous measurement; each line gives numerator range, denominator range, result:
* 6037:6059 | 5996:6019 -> 0.96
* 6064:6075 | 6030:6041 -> 1.13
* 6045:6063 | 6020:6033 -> 0.91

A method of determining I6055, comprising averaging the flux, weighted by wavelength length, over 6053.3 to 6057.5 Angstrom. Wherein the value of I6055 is 3.52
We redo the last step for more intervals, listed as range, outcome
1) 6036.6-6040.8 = 3.15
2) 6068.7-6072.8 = 3.98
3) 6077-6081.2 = 3.79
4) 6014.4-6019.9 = 4.13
